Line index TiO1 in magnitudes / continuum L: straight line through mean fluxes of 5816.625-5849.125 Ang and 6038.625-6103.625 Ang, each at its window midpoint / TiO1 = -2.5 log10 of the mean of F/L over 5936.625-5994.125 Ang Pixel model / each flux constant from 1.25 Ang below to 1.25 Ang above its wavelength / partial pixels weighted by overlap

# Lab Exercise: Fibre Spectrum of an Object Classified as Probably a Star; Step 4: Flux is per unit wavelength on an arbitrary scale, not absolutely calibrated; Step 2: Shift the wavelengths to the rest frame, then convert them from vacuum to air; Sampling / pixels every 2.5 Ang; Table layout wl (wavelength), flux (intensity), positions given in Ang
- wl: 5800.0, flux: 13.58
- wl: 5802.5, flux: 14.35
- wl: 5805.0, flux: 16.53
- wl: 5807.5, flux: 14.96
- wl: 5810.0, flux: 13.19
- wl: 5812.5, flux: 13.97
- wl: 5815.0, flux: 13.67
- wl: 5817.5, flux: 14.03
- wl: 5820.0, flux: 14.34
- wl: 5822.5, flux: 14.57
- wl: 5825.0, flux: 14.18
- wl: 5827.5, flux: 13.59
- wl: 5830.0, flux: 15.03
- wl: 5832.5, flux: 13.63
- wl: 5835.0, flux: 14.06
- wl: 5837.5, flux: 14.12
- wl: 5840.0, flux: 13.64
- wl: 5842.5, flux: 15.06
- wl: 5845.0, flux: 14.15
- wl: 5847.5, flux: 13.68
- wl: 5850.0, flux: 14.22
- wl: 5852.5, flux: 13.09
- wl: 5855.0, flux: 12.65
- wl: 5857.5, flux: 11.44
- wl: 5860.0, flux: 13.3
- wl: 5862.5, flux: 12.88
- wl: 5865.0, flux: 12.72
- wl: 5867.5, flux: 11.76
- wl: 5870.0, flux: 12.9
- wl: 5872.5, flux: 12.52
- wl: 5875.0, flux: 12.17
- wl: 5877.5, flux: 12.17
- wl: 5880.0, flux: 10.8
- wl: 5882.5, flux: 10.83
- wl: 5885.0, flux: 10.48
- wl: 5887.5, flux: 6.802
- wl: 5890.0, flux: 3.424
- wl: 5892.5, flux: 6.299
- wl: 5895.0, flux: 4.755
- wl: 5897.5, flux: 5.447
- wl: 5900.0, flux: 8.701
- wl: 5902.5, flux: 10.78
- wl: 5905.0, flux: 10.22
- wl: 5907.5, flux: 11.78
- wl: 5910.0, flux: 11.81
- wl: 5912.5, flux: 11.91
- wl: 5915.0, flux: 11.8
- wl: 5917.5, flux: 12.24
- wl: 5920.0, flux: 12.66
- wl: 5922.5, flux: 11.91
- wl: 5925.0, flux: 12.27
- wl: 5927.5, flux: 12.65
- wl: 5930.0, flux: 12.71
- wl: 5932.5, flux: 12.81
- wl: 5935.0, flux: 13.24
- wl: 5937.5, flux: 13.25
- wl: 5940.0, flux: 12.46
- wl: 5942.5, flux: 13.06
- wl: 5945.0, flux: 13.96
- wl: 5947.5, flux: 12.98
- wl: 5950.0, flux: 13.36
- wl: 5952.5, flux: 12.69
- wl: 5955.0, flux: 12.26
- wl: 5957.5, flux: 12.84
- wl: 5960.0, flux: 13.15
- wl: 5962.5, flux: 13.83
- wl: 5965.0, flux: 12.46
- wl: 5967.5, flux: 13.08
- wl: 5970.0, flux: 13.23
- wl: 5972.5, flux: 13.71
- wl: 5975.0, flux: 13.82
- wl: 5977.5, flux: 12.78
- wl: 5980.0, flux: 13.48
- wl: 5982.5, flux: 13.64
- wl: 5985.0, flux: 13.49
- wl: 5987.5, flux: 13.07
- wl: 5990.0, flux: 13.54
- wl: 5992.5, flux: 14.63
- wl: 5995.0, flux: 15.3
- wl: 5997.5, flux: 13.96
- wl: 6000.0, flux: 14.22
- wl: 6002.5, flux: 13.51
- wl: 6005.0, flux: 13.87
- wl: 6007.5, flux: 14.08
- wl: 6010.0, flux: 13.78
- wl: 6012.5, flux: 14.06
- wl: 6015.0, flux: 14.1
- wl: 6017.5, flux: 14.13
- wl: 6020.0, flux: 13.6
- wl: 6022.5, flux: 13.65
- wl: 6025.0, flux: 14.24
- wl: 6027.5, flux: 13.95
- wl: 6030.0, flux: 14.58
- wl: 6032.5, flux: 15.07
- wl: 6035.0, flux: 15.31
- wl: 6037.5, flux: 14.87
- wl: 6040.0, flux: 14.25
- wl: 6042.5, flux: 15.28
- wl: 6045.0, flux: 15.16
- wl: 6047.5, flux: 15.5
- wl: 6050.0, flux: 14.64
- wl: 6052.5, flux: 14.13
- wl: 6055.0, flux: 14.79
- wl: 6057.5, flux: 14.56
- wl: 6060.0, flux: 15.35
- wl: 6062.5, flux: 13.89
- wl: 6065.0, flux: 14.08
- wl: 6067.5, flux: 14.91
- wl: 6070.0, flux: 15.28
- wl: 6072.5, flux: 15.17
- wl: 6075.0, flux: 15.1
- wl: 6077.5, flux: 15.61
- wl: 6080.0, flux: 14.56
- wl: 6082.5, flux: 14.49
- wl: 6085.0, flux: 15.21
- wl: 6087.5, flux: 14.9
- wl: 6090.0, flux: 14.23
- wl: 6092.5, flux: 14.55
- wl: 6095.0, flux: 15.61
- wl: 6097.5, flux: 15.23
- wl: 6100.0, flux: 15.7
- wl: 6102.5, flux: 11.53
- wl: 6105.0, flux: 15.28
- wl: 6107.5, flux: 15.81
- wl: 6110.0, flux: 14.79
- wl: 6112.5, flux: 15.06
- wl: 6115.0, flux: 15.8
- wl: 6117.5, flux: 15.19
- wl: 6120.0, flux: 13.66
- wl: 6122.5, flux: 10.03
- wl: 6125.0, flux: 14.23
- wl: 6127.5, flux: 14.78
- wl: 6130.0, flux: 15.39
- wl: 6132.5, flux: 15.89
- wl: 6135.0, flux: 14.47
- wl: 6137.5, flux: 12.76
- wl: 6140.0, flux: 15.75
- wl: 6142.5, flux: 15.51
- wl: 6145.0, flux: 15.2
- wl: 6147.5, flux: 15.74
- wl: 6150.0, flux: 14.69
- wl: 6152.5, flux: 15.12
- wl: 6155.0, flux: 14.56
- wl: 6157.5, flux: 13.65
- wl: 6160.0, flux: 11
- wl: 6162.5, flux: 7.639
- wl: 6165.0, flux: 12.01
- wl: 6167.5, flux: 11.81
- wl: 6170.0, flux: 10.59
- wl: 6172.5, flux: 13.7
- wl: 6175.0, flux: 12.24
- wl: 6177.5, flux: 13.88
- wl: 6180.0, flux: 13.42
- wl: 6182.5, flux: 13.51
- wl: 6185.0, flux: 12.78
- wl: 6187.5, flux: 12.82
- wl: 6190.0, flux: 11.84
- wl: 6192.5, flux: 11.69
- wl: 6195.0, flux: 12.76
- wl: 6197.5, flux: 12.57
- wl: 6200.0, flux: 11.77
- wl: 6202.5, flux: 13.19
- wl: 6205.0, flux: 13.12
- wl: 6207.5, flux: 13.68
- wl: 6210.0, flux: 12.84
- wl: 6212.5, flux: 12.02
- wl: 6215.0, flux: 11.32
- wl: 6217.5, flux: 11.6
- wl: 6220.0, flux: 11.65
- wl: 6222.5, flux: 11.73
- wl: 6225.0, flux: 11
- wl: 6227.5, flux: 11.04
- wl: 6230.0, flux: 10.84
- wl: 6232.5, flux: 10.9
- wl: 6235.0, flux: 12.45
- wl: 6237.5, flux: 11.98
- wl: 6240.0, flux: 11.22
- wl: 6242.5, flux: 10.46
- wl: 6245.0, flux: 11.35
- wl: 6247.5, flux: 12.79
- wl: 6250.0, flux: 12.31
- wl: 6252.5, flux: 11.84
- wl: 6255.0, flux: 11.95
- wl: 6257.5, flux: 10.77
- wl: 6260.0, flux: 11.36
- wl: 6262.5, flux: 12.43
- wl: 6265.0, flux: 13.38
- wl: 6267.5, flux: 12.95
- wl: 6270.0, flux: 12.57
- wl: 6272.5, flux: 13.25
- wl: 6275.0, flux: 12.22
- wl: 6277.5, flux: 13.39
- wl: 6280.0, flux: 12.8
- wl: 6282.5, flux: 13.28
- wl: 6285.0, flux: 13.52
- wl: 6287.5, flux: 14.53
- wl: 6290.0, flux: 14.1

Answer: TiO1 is 0.097 mag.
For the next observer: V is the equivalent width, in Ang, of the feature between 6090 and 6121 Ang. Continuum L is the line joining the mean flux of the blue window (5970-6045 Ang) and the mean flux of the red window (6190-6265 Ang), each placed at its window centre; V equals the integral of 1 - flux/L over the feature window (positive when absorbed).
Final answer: -4.1 Ang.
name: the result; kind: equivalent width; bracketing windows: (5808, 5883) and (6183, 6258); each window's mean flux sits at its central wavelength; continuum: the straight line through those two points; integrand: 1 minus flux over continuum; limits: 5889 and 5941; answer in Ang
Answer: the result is 9.6 Ang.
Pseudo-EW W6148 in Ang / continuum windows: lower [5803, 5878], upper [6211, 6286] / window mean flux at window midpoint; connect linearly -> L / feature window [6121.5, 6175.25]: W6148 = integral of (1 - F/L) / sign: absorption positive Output -4.8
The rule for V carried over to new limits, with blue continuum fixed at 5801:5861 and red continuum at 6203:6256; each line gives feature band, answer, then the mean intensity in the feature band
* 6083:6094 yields -1.9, 14.7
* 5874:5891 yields 5.1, 9.58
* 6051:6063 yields -1.7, 14.6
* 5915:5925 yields 1.0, 12.2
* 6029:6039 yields -1.6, 14.9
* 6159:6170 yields 1.4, 10.6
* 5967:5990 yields -0.4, 13.4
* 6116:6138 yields -3.1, 14.1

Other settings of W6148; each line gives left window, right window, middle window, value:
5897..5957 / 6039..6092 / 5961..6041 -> -2.29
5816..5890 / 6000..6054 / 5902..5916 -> 1.98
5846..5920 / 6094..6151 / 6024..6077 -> -4.86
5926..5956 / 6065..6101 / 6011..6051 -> -0.74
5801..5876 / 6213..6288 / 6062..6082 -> -3.25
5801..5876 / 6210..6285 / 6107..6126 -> -2.61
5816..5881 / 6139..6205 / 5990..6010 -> -1.44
